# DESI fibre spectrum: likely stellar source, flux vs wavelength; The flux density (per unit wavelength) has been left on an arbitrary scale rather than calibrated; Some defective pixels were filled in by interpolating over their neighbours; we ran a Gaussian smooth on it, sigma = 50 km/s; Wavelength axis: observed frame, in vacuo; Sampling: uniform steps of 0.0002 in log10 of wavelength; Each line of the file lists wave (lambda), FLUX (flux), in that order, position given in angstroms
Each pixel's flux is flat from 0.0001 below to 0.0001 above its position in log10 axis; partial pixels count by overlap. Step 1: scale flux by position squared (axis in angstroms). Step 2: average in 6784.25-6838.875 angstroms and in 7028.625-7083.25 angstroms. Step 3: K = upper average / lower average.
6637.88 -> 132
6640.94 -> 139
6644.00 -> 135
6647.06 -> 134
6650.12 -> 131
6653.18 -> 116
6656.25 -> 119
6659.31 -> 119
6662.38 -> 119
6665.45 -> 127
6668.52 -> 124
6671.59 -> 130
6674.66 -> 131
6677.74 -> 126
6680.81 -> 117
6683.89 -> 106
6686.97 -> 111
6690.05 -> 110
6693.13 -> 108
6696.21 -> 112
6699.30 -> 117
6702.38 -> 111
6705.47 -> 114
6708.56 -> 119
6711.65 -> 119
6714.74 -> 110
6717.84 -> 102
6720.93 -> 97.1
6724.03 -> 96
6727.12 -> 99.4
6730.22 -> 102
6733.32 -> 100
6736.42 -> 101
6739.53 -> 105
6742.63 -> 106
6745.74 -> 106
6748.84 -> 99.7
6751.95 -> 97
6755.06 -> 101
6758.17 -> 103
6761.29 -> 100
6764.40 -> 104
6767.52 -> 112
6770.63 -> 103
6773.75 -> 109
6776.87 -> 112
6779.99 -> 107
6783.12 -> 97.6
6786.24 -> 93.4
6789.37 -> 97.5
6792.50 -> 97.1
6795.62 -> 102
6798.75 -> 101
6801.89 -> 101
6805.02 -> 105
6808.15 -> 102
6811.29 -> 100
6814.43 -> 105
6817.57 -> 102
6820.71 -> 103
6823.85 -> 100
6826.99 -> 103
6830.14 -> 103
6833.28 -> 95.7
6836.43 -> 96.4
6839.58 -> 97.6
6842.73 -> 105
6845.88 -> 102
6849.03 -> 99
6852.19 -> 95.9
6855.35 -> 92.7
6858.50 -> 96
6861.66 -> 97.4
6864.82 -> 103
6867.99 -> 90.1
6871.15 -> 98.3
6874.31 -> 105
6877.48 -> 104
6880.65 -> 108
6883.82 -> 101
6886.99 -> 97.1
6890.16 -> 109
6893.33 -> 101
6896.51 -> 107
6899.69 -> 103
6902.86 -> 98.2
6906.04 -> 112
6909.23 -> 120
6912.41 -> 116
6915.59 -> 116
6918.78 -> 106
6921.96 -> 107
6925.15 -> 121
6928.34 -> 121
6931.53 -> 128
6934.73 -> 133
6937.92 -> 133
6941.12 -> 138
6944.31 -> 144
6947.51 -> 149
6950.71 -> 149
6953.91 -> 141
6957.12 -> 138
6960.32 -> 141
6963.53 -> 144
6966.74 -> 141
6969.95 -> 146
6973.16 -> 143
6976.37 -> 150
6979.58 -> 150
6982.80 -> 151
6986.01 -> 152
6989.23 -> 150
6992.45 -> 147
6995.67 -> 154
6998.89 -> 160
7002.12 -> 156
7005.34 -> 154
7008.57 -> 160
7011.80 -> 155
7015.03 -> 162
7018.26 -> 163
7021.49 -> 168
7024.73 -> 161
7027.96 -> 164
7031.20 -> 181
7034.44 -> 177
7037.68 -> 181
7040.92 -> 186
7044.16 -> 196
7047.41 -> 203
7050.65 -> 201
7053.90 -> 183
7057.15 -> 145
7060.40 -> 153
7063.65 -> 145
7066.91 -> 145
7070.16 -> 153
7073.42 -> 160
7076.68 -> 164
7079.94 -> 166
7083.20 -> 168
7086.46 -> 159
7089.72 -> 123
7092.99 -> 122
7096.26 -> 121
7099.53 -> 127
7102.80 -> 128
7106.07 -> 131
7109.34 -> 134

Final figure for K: 1.8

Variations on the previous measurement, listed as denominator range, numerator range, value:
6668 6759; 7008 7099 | 1.64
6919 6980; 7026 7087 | 1.28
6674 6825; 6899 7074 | 1.51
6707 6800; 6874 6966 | 1.23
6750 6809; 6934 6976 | 1.46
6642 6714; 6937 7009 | 1.34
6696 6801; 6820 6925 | 1.02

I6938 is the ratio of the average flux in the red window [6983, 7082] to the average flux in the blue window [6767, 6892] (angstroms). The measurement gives 1.6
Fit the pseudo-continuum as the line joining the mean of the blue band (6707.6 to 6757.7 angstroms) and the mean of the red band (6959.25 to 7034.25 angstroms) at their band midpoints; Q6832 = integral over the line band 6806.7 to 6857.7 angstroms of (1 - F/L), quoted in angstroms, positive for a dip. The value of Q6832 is 9.5 angstroms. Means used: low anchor 104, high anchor 155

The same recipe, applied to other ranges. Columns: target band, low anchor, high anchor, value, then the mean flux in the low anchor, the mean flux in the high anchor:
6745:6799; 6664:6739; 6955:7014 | 8.43 angstroms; 112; 150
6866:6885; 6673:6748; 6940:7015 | 4.63 angstroms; 109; 149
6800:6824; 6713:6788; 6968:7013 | 2.69 angstroms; 103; 152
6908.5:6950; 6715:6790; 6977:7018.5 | 4.14 angstroms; 102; 155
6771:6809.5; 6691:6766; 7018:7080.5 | 5.12 angstroms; 105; 170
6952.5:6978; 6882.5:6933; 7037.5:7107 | -3.31 angstroms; 110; 157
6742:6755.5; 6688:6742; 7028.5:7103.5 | 1.27 angstroms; 107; 161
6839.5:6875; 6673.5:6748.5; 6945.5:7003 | 8.75 angstroms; 109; 148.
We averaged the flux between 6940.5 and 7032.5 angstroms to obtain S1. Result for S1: 152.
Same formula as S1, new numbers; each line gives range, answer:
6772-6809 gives 102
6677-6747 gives 108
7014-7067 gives 172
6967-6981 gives 147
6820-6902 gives 100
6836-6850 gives 100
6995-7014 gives 157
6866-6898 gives 102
